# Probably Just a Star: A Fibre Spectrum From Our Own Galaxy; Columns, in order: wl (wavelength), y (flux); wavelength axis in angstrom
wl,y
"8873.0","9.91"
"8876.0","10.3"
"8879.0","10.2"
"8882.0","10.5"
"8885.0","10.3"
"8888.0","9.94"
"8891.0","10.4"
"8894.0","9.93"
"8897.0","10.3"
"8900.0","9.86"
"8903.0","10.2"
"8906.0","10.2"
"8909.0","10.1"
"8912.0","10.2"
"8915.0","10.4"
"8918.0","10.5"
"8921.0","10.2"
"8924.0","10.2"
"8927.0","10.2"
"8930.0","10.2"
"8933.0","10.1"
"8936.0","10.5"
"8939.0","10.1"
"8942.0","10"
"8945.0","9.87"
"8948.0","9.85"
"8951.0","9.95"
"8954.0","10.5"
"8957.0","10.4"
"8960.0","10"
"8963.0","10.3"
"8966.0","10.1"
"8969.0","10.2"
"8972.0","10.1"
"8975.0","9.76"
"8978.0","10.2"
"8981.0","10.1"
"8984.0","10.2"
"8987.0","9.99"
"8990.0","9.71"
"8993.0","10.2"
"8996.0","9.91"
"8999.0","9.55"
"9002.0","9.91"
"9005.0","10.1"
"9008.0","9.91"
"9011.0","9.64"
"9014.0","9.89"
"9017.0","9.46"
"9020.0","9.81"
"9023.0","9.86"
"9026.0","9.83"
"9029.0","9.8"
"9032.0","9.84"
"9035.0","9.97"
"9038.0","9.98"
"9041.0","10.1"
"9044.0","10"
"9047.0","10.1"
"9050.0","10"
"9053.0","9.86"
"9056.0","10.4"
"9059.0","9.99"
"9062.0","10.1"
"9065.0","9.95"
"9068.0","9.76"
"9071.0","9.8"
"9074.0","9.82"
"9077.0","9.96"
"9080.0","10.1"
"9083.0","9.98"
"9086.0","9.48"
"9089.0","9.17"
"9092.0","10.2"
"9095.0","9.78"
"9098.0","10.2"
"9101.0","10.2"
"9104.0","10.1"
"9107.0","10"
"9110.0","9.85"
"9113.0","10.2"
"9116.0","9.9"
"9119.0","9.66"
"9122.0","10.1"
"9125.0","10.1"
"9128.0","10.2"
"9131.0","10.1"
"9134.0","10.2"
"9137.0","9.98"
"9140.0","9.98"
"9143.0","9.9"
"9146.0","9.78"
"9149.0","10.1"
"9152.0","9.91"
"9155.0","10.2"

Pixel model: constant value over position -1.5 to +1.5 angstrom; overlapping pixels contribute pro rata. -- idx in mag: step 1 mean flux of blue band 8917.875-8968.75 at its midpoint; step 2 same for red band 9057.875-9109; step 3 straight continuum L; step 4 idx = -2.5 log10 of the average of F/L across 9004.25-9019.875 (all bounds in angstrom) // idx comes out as 0.03 mag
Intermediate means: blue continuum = 10.2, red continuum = 9.92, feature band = 9.79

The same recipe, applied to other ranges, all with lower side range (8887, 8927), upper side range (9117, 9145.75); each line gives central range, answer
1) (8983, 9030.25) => 0.03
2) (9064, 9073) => 0.03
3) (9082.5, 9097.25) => 0.03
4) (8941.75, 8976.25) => 0.01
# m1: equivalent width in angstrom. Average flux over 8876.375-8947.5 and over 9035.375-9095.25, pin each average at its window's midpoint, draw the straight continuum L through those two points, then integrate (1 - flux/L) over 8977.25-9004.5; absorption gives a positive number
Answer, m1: 0.2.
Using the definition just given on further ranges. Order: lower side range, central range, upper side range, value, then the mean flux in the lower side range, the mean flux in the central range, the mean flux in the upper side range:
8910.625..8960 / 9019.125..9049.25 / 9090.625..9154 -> 0.5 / 10.2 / 9.93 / 10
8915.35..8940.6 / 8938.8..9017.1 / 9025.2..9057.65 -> 1.0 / 10.3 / 10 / 9.99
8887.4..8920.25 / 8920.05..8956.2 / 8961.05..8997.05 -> 0.0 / 10.2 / 10.1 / 10.1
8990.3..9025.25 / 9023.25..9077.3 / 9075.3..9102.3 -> -0.5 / 9.84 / 9.96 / 9.89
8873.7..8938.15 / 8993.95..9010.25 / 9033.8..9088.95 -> 0.3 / 10.2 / 9.88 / 9.94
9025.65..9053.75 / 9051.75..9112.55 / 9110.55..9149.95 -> 0.3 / 9.96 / 9.94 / 10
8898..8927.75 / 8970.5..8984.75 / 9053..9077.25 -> 0.1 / 10.2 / 10.1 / 9.97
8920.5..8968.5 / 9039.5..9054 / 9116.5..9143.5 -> 0.1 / 10.2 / 10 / 10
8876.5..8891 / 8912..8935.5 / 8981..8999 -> -0.3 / 10.3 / 10.3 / 9.97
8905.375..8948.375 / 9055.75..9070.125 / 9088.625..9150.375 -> 0.1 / 10.2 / 10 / 10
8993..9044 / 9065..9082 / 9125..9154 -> 0.1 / 9.86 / 9.9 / 10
